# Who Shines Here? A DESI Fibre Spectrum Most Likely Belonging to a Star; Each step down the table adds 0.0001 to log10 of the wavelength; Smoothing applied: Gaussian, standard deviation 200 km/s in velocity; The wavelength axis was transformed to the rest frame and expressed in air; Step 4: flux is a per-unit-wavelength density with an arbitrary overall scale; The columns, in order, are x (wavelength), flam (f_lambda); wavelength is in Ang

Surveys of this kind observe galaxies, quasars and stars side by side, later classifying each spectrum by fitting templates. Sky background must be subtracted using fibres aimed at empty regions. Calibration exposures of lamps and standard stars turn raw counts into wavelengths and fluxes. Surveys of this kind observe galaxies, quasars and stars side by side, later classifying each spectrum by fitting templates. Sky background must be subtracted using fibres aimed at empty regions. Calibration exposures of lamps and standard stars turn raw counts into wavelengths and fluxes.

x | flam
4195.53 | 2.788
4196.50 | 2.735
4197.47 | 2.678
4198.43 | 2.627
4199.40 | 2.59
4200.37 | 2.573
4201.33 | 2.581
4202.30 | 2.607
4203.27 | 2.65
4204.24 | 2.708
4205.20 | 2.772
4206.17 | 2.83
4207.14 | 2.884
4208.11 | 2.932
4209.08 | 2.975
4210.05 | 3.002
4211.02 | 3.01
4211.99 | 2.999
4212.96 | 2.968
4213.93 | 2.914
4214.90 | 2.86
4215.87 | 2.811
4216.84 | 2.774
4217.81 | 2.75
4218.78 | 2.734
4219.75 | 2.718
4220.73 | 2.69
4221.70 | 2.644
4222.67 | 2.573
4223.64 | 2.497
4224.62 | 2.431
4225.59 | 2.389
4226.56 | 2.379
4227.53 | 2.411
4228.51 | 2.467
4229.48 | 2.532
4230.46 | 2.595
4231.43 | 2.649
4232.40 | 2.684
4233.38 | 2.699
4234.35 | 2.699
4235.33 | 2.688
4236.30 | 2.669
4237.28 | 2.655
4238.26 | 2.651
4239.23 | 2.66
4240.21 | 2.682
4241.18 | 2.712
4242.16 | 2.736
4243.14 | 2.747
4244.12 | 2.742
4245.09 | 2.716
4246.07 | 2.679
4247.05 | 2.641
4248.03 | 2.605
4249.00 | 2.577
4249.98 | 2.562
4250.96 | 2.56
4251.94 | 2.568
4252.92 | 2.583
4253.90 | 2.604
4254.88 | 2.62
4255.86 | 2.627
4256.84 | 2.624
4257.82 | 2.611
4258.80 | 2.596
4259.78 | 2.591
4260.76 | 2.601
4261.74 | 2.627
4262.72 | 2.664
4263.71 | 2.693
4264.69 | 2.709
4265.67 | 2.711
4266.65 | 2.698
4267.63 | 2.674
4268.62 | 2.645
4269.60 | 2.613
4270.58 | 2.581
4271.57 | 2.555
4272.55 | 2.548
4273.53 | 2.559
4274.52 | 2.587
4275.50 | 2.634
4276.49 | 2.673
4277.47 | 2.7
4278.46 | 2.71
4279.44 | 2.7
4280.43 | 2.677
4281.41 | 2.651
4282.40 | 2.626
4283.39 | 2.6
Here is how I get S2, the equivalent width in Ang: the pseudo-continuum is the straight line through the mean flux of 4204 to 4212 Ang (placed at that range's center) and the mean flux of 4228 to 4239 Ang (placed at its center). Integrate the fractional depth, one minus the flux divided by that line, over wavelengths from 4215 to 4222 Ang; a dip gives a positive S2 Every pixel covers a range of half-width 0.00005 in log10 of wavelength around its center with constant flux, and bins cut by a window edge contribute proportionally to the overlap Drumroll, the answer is 0.13 Ang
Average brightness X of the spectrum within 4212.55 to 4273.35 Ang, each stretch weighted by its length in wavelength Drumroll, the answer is 2.64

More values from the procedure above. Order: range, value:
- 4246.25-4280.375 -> 2.63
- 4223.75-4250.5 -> 2.62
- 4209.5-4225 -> 2.78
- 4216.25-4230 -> 2.57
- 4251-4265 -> 2.62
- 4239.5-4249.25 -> 2.69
